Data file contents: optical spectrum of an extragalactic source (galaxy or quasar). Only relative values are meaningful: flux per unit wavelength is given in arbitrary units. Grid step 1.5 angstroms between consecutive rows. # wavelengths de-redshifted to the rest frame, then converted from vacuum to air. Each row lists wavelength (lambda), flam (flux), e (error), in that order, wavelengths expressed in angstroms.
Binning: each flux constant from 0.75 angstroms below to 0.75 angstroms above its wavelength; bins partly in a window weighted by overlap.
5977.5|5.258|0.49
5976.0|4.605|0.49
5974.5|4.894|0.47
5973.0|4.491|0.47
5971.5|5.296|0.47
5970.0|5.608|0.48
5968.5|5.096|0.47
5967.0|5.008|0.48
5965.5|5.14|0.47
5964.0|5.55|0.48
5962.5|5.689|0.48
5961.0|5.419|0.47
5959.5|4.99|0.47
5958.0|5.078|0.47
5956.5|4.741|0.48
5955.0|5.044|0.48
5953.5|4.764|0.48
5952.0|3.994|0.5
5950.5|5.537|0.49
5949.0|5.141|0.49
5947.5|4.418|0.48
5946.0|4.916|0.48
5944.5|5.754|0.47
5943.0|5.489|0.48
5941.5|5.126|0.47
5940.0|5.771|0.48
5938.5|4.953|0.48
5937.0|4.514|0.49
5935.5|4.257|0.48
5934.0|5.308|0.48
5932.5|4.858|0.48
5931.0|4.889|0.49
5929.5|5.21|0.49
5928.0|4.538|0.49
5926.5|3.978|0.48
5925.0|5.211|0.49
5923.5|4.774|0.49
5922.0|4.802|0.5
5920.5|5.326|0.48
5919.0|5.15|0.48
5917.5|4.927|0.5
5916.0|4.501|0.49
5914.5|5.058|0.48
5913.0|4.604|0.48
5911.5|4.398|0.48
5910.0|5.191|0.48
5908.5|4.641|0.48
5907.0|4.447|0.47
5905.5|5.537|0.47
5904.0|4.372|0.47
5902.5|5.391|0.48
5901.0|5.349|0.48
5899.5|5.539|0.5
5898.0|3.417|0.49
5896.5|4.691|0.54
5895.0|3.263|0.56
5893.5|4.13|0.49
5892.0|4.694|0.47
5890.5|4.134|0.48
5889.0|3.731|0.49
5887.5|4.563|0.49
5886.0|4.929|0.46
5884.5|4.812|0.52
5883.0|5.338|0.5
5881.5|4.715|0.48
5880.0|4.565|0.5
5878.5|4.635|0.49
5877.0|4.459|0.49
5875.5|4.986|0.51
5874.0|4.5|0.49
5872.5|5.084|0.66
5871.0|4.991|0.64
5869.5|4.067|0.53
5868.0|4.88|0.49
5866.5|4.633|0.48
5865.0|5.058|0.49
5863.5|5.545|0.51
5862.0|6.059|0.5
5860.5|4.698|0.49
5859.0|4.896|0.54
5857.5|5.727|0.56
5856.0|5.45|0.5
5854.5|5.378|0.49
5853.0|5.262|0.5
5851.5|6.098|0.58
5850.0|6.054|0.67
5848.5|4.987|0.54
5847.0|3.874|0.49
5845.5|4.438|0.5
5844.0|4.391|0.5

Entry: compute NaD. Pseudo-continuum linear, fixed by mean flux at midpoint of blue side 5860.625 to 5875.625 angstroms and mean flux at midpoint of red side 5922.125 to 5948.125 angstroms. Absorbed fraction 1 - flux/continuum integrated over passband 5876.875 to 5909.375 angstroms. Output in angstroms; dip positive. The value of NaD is 2.3 angstroms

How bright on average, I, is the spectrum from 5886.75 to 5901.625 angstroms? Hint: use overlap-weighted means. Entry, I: 4.34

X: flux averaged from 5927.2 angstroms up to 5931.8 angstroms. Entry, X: 4.87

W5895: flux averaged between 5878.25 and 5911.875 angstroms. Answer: 4.63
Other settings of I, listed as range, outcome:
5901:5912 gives 4.9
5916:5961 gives 4.95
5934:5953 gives 5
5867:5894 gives 4.63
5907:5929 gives 4.79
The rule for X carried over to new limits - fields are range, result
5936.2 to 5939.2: 4.72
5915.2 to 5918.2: 4.72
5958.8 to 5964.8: 5.41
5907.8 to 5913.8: 4.71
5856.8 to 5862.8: 5.34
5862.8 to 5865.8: 5.29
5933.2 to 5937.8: 4.7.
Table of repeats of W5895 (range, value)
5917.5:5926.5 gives 4.95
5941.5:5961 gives 5.01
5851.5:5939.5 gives 4.82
